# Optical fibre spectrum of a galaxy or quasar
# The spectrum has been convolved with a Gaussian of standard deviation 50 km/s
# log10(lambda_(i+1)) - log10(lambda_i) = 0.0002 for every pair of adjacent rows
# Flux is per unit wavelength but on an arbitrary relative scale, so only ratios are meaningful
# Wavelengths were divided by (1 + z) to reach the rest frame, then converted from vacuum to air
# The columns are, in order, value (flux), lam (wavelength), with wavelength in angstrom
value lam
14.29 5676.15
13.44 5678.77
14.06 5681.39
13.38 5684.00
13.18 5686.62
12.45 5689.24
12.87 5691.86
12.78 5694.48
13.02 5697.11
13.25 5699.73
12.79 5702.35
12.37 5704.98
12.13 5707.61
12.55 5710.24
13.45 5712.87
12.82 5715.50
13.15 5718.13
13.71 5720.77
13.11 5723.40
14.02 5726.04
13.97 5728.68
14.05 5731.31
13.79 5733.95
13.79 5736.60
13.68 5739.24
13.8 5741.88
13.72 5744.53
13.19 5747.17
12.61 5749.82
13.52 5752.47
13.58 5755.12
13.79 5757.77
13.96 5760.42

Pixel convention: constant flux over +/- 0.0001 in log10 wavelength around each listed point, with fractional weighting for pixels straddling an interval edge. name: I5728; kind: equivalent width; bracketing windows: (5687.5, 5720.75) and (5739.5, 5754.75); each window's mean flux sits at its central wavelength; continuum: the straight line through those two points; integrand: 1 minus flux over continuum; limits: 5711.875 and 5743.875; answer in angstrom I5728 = -1.1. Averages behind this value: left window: 12.8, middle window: 13.6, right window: 13.4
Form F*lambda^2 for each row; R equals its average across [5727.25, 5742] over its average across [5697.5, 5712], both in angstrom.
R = 1.1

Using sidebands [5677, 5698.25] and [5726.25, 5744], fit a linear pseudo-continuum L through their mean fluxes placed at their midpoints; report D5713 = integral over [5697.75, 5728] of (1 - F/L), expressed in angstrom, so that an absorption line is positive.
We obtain 1.1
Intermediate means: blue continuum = 13.2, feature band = 13.1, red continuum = 13.9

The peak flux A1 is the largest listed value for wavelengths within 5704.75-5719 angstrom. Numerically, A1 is 13.45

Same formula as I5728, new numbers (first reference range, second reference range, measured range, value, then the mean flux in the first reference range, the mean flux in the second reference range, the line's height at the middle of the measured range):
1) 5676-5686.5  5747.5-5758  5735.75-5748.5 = -0.26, 13.7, 13.3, 13.4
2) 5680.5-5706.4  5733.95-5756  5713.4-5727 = -0.09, 13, 13.5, 13.3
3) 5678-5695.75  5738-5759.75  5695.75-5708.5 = 0.49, 13.2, 13.5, 13.2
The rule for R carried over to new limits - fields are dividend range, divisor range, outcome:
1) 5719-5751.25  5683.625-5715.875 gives 1.07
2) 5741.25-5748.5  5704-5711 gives 1.11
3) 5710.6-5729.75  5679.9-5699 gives 1.03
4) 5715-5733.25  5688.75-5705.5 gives 1.07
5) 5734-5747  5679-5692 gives 1.06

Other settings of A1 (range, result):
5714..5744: 14.05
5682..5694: 13.38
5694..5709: 13.25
